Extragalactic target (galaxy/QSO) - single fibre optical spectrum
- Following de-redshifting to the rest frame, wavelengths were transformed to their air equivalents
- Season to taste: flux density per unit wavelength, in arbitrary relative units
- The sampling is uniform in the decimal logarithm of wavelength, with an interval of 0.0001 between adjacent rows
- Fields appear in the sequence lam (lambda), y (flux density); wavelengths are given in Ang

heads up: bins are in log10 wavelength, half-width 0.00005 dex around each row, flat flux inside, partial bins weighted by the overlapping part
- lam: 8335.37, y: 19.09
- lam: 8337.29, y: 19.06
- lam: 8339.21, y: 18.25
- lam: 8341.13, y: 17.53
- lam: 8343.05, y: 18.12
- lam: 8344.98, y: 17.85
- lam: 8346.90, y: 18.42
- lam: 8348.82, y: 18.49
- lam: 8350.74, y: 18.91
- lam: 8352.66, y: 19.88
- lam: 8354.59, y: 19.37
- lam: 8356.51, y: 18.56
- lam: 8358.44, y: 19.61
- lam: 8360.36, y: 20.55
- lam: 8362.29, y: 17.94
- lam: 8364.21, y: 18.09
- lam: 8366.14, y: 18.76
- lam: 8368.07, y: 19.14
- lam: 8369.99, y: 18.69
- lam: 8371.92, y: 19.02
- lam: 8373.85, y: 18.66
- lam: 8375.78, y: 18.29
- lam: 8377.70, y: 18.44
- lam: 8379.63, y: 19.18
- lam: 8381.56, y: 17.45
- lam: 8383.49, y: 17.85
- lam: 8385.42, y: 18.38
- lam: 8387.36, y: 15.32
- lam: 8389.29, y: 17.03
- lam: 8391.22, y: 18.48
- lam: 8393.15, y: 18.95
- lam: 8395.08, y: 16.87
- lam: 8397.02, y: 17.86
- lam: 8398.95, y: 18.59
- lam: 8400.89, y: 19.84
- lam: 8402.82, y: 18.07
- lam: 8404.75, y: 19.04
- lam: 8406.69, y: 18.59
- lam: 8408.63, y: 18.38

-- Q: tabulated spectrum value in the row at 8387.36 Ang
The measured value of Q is 15.32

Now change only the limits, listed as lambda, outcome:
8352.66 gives 19.88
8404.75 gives 19.04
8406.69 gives 18.59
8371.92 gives 19.02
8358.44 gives 19.61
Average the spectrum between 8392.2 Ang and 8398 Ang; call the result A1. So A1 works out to 17.9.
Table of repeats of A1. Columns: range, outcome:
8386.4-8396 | 17.3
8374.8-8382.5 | 18.4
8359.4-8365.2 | 18.9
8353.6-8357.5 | 18.9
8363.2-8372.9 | 18.7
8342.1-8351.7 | 18.4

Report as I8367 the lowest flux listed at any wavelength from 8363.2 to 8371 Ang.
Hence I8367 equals 18.09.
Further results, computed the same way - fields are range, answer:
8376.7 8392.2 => 15.32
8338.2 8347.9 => 17.53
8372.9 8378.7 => 18.29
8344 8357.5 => 17.85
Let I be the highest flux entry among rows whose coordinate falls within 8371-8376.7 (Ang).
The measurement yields 19.02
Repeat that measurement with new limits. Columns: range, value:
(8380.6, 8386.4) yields 18.38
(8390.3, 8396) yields 18.95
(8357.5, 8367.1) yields 20.55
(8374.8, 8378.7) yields 18.44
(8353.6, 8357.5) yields 19.37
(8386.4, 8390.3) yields 17.03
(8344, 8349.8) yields 18.49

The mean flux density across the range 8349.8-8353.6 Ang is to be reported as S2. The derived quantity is 19.4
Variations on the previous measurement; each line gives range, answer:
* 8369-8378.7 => 18.6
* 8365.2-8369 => 18.9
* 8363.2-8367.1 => 18.4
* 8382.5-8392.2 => 17.4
